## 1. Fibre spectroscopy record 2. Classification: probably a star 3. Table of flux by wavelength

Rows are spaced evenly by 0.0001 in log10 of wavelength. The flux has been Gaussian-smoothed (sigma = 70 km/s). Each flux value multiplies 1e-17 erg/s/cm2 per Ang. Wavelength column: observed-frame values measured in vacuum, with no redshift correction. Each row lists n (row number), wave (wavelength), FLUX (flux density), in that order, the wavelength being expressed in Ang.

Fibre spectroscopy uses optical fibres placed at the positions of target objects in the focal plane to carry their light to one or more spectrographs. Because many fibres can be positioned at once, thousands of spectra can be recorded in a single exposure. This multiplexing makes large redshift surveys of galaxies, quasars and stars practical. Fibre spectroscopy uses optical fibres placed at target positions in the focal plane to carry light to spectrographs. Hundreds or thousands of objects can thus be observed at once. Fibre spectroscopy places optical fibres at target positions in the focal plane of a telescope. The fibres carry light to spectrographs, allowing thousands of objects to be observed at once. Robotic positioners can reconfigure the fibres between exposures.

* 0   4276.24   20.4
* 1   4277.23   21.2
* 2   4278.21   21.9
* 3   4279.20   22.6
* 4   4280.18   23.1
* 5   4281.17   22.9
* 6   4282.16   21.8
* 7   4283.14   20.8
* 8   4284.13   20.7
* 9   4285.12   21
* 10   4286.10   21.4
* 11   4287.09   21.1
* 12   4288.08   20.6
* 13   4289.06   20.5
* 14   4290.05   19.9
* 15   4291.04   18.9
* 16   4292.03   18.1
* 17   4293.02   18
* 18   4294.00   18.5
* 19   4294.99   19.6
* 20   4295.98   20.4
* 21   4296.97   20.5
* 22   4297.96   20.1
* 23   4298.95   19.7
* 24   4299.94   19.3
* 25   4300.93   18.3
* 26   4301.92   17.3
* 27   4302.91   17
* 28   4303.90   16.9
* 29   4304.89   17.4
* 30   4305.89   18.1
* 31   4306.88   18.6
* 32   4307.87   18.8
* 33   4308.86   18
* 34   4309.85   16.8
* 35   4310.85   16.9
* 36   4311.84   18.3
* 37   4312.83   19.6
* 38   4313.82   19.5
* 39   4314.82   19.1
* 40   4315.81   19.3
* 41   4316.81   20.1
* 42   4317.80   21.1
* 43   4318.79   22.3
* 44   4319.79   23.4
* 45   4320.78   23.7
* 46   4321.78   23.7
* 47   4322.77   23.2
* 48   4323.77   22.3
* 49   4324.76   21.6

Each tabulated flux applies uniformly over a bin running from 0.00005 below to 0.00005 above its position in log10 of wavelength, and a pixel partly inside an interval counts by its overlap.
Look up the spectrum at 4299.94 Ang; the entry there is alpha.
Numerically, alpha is 19.3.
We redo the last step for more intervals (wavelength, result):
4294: 18.5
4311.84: 18.3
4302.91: 17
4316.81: 20.1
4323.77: 22.3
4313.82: 19.5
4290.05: 19.9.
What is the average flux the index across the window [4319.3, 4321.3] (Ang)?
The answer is 23.5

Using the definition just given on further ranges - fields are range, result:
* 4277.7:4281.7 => 22.6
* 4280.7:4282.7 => 22.3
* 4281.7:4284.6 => 21.1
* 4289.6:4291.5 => 19.4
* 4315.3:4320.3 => 21.3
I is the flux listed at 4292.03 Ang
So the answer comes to 18.1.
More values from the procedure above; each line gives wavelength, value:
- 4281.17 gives 22.9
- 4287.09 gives 21.1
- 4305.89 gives 18.1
